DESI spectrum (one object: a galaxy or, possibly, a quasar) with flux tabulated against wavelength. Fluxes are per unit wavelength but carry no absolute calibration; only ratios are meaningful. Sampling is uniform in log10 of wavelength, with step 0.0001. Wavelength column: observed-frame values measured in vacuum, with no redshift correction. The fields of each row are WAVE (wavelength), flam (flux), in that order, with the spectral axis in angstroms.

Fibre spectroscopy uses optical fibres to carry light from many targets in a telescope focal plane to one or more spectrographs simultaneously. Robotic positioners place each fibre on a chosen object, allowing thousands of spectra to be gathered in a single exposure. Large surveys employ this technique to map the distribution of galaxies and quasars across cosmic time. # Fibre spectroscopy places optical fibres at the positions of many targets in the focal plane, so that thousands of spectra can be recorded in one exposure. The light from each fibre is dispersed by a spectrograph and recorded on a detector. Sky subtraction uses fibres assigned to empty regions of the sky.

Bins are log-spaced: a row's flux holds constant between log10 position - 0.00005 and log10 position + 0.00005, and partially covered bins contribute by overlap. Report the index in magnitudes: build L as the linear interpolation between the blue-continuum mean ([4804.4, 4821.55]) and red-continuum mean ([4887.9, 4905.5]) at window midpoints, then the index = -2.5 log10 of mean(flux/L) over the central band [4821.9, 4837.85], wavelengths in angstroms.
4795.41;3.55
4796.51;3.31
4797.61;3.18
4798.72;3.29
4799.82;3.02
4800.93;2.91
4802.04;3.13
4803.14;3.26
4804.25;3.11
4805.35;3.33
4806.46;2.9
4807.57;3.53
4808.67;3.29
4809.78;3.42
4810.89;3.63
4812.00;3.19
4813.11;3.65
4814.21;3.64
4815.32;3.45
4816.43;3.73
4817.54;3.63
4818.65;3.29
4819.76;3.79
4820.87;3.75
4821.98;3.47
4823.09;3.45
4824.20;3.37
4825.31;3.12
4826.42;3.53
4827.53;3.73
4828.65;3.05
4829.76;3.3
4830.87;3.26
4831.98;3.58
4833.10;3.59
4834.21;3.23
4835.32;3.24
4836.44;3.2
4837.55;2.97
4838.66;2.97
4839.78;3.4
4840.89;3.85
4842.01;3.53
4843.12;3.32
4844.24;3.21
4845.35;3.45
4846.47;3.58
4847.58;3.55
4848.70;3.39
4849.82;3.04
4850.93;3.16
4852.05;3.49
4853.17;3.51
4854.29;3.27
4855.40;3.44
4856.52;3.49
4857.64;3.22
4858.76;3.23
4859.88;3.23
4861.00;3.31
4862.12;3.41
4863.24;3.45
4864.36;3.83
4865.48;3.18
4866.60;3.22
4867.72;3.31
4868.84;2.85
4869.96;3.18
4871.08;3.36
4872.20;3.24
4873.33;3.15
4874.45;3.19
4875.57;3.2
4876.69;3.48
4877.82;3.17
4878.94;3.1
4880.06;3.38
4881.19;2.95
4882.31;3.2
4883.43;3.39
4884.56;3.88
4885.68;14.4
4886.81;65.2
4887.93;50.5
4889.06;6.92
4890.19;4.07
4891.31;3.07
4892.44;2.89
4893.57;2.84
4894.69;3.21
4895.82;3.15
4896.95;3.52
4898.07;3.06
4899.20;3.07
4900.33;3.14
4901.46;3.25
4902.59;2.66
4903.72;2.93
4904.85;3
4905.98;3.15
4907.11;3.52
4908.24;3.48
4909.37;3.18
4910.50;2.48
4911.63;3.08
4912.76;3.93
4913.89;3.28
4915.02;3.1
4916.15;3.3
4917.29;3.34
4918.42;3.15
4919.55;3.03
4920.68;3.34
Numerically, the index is 0.13 mag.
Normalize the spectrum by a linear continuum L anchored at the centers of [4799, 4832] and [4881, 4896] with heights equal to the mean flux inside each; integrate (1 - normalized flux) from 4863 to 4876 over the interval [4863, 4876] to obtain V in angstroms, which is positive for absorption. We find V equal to 8.83 angstroms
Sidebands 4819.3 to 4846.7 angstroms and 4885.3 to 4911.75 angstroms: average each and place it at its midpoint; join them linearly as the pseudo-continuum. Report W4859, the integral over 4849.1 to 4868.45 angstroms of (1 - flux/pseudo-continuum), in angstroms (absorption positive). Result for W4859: 7.2 angstroms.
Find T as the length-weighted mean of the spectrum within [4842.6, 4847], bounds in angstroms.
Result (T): 3.39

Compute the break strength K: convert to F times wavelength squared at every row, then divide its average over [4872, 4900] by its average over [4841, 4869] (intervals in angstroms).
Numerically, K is 2.48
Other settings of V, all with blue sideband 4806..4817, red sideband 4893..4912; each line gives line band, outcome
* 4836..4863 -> -0.34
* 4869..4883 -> -0.03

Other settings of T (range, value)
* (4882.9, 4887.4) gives 22.1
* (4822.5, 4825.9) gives 3.32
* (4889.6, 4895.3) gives 3.23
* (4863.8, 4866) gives 3.51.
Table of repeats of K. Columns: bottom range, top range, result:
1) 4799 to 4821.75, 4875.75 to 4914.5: 2.08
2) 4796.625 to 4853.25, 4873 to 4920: 1.89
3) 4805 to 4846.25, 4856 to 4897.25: 2.00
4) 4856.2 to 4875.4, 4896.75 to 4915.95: 0.98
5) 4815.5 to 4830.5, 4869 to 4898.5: 2.36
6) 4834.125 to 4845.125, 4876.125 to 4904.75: 2.50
